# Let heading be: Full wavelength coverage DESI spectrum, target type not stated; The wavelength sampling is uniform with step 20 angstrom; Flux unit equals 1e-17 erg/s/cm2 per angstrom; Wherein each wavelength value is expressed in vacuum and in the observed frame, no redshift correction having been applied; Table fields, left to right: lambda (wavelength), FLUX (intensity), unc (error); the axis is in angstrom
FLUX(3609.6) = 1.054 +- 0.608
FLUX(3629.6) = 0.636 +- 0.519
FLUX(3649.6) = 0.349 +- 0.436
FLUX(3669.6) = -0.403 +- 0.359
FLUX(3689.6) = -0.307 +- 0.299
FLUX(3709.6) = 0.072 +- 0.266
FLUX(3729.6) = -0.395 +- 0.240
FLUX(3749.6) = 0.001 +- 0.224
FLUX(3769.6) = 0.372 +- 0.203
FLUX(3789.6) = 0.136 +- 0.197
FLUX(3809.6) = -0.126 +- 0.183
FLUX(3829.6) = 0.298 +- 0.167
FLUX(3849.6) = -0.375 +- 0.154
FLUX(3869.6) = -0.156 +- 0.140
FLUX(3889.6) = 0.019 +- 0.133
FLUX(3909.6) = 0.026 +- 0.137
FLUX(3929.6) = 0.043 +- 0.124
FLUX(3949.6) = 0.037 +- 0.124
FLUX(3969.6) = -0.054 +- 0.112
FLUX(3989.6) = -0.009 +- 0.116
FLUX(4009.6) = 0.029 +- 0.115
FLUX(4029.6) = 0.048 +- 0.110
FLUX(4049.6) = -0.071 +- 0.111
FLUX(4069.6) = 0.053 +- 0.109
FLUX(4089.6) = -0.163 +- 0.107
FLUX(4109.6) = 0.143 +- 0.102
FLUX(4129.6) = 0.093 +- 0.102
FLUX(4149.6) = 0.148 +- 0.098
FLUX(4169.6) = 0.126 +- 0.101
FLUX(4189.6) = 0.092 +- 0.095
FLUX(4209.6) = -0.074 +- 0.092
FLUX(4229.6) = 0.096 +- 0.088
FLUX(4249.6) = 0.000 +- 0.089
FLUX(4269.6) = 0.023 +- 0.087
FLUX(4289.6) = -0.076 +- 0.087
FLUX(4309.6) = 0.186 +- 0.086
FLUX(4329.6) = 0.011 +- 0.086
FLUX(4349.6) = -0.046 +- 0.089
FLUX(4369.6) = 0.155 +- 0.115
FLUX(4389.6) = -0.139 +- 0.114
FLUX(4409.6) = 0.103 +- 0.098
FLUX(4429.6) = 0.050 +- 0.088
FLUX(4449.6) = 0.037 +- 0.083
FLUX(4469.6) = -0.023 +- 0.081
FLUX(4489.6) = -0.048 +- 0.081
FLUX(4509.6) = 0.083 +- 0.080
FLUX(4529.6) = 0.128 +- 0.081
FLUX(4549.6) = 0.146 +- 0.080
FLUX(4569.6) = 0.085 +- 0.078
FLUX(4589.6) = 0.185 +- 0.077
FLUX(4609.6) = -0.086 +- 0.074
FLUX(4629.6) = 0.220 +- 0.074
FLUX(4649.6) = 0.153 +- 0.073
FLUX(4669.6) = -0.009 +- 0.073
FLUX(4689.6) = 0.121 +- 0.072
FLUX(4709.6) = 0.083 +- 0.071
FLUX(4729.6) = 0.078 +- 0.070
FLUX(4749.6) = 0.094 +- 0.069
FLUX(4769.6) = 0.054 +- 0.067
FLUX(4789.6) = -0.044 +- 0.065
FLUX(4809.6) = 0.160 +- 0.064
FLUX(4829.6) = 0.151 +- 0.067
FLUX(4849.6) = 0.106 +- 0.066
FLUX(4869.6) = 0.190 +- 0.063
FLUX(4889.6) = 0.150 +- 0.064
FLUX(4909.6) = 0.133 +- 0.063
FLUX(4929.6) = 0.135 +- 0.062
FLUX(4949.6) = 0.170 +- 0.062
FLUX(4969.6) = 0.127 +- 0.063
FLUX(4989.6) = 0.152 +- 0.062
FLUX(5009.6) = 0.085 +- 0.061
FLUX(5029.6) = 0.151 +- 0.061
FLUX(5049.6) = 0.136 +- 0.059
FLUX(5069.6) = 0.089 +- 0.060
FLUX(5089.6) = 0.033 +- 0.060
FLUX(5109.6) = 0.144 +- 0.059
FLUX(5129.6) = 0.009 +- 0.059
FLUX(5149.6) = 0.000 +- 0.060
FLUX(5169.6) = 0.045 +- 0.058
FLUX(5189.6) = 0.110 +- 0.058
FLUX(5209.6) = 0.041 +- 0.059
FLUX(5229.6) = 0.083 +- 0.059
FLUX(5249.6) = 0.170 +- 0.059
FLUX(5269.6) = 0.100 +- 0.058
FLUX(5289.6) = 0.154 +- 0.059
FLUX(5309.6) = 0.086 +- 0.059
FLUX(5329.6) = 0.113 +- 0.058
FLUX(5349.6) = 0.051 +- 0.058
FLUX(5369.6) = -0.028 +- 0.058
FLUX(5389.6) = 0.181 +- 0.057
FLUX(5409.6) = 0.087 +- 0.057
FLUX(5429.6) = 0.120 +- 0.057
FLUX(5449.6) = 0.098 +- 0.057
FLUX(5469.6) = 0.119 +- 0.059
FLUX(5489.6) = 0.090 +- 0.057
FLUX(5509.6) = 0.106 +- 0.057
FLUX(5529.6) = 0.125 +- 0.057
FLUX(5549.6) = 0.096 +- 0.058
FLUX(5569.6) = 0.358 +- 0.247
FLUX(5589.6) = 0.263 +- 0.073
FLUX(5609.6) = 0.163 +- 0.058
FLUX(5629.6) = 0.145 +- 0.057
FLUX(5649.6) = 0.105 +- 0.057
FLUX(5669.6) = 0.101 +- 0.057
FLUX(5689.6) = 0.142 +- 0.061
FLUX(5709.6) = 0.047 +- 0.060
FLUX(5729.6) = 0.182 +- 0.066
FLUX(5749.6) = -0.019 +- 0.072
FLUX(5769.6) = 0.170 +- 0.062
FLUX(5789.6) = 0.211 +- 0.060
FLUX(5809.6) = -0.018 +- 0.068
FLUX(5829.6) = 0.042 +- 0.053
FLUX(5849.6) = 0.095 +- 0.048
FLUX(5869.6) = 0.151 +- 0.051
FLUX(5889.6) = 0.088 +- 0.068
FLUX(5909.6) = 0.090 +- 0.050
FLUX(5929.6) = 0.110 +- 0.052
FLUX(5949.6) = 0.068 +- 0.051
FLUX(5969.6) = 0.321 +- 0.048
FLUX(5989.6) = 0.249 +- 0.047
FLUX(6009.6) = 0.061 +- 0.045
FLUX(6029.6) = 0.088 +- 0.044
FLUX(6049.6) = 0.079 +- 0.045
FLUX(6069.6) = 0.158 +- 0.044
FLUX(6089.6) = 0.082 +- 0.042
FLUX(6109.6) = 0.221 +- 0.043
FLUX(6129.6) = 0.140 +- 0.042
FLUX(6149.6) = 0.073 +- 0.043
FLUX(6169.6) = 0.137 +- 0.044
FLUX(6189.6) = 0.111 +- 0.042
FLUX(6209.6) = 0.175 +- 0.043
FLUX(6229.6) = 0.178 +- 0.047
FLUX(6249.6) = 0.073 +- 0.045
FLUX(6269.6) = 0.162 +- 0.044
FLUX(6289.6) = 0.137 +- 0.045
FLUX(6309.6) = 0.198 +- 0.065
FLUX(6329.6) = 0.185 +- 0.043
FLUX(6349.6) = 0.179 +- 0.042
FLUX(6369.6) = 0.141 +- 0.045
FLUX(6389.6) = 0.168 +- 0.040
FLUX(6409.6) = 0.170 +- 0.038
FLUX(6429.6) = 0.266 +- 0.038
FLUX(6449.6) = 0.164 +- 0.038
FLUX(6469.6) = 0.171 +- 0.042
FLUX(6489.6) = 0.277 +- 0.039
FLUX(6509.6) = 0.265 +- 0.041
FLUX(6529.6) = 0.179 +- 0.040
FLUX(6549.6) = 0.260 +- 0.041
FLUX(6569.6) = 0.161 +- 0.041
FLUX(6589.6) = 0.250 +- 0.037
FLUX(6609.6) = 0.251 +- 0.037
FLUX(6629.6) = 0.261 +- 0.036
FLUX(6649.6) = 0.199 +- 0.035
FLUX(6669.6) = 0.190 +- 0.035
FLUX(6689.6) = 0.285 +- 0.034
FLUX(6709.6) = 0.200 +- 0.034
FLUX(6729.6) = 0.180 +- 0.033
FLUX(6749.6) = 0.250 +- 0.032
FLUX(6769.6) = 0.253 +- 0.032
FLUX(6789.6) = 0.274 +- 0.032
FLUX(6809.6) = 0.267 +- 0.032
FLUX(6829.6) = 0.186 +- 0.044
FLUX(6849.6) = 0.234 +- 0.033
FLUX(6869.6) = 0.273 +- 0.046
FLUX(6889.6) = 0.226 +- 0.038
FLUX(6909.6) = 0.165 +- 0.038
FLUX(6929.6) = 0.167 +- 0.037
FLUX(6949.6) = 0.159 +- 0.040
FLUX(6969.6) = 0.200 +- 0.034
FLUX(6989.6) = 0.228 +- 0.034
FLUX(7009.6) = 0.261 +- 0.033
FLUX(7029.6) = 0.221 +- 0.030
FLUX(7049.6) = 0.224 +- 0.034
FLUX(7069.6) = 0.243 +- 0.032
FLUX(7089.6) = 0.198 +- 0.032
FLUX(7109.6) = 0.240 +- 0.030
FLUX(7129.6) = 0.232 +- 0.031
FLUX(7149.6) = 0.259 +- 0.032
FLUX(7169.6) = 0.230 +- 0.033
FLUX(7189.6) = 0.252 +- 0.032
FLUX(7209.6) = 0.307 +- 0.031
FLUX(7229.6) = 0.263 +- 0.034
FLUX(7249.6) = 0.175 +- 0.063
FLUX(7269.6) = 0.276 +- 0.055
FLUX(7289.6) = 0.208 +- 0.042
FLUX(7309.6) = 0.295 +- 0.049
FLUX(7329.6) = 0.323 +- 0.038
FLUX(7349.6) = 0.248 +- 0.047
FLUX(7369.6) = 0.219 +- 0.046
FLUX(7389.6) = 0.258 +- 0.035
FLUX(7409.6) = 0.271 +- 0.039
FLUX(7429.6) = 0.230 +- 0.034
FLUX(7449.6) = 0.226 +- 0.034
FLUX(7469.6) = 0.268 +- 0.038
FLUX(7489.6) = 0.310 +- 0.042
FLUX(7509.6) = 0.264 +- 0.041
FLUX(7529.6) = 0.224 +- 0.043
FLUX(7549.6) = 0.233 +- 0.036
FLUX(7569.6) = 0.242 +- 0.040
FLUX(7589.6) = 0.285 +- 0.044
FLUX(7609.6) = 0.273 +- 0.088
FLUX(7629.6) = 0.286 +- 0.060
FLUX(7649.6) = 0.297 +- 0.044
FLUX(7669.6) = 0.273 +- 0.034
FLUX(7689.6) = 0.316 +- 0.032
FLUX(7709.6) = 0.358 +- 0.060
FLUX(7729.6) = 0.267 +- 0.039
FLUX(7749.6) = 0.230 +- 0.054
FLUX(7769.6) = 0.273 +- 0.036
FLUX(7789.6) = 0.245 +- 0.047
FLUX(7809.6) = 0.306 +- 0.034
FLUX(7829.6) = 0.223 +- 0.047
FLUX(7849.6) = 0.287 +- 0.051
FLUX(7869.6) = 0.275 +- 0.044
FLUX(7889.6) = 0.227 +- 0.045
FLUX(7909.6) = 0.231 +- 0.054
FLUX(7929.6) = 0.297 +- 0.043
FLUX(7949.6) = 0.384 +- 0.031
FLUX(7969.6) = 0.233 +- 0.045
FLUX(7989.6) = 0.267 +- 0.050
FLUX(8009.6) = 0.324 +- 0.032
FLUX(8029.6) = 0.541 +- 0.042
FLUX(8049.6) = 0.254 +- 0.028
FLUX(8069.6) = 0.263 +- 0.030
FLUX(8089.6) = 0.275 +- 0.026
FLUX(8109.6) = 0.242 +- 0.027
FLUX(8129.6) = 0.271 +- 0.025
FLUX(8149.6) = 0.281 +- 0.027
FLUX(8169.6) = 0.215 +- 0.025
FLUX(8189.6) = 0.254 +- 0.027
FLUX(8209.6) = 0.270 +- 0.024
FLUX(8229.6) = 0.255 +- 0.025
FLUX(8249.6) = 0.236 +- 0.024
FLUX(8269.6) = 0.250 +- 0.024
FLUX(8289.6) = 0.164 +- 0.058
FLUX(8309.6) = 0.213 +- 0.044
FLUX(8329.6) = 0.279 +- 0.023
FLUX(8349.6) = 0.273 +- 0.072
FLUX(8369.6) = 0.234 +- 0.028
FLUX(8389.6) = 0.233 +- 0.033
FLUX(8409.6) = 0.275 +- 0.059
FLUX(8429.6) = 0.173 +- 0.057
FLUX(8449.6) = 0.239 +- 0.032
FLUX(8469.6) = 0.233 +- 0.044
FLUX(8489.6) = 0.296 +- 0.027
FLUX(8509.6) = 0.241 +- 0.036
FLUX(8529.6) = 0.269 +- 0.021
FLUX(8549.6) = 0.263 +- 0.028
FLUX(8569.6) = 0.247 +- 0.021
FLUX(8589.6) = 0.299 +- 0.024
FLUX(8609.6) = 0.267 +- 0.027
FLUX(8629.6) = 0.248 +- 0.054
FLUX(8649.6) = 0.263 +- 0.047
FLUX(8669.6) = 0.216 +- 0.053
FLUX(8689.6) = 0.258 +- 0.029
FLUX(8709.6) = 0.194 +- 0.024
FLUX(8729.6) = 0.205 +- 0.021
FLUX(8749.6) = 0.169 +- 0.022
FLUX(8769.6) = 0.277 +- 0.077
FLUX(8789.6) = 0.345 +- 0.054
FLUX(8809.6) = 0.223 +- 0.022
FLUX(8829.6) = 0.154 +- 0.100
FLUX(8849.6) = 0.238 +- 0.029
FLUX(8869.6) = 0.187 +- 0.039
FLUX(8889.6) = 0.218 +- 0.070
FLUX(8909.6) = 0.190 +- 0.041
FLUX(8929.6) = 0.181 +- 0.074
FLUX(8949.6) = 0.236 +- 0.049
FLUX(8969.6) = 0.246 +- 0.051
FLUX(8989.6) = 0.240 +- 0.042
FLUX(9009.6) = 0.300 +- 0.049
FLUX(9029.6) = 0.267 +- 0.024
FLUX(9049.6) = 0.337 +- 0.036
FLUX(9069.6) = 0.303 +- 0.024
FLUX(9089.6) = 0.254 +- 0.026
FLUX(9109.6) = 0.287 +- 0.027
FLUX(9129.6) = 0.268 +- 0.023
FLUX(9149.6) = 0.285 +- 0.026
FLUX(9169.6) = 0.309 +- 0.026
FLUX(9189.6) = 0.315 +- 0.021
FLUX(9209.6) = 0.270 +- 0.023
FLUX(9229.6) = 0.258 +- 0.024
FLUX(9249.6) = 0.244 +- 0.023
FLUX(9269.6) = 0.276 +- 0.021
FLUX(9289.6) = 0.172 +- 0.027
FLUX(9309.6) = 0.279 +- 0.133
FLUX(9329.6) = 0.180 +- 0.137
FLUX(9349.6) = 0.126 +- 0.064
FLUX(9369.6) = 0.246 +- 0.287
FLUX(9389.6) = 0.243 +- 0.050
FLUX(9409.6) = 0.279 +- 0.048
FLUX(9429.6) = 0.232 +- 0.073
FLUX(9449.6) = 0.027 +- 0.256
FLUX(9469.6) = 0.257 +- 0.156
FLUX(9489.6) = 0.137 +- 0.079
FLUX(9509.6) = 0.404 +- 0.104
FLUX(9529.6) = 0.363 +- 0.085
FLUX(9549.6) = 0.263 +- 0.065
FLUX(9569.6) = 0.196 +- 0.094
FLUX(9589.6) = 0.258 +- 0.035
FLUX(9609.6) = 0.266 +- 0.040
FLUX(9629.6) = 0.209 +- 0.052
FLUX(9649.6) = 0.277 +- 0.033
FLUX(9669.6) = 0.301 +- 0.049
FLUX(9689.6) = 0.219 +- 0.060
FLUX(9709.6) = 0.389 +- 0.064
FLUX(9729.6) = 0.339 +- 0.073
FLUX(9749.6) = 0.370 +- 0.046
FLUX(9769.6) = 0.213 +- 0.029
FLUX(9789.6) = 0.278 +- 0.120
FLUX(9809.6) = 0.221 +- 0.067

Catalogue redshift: 0.602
